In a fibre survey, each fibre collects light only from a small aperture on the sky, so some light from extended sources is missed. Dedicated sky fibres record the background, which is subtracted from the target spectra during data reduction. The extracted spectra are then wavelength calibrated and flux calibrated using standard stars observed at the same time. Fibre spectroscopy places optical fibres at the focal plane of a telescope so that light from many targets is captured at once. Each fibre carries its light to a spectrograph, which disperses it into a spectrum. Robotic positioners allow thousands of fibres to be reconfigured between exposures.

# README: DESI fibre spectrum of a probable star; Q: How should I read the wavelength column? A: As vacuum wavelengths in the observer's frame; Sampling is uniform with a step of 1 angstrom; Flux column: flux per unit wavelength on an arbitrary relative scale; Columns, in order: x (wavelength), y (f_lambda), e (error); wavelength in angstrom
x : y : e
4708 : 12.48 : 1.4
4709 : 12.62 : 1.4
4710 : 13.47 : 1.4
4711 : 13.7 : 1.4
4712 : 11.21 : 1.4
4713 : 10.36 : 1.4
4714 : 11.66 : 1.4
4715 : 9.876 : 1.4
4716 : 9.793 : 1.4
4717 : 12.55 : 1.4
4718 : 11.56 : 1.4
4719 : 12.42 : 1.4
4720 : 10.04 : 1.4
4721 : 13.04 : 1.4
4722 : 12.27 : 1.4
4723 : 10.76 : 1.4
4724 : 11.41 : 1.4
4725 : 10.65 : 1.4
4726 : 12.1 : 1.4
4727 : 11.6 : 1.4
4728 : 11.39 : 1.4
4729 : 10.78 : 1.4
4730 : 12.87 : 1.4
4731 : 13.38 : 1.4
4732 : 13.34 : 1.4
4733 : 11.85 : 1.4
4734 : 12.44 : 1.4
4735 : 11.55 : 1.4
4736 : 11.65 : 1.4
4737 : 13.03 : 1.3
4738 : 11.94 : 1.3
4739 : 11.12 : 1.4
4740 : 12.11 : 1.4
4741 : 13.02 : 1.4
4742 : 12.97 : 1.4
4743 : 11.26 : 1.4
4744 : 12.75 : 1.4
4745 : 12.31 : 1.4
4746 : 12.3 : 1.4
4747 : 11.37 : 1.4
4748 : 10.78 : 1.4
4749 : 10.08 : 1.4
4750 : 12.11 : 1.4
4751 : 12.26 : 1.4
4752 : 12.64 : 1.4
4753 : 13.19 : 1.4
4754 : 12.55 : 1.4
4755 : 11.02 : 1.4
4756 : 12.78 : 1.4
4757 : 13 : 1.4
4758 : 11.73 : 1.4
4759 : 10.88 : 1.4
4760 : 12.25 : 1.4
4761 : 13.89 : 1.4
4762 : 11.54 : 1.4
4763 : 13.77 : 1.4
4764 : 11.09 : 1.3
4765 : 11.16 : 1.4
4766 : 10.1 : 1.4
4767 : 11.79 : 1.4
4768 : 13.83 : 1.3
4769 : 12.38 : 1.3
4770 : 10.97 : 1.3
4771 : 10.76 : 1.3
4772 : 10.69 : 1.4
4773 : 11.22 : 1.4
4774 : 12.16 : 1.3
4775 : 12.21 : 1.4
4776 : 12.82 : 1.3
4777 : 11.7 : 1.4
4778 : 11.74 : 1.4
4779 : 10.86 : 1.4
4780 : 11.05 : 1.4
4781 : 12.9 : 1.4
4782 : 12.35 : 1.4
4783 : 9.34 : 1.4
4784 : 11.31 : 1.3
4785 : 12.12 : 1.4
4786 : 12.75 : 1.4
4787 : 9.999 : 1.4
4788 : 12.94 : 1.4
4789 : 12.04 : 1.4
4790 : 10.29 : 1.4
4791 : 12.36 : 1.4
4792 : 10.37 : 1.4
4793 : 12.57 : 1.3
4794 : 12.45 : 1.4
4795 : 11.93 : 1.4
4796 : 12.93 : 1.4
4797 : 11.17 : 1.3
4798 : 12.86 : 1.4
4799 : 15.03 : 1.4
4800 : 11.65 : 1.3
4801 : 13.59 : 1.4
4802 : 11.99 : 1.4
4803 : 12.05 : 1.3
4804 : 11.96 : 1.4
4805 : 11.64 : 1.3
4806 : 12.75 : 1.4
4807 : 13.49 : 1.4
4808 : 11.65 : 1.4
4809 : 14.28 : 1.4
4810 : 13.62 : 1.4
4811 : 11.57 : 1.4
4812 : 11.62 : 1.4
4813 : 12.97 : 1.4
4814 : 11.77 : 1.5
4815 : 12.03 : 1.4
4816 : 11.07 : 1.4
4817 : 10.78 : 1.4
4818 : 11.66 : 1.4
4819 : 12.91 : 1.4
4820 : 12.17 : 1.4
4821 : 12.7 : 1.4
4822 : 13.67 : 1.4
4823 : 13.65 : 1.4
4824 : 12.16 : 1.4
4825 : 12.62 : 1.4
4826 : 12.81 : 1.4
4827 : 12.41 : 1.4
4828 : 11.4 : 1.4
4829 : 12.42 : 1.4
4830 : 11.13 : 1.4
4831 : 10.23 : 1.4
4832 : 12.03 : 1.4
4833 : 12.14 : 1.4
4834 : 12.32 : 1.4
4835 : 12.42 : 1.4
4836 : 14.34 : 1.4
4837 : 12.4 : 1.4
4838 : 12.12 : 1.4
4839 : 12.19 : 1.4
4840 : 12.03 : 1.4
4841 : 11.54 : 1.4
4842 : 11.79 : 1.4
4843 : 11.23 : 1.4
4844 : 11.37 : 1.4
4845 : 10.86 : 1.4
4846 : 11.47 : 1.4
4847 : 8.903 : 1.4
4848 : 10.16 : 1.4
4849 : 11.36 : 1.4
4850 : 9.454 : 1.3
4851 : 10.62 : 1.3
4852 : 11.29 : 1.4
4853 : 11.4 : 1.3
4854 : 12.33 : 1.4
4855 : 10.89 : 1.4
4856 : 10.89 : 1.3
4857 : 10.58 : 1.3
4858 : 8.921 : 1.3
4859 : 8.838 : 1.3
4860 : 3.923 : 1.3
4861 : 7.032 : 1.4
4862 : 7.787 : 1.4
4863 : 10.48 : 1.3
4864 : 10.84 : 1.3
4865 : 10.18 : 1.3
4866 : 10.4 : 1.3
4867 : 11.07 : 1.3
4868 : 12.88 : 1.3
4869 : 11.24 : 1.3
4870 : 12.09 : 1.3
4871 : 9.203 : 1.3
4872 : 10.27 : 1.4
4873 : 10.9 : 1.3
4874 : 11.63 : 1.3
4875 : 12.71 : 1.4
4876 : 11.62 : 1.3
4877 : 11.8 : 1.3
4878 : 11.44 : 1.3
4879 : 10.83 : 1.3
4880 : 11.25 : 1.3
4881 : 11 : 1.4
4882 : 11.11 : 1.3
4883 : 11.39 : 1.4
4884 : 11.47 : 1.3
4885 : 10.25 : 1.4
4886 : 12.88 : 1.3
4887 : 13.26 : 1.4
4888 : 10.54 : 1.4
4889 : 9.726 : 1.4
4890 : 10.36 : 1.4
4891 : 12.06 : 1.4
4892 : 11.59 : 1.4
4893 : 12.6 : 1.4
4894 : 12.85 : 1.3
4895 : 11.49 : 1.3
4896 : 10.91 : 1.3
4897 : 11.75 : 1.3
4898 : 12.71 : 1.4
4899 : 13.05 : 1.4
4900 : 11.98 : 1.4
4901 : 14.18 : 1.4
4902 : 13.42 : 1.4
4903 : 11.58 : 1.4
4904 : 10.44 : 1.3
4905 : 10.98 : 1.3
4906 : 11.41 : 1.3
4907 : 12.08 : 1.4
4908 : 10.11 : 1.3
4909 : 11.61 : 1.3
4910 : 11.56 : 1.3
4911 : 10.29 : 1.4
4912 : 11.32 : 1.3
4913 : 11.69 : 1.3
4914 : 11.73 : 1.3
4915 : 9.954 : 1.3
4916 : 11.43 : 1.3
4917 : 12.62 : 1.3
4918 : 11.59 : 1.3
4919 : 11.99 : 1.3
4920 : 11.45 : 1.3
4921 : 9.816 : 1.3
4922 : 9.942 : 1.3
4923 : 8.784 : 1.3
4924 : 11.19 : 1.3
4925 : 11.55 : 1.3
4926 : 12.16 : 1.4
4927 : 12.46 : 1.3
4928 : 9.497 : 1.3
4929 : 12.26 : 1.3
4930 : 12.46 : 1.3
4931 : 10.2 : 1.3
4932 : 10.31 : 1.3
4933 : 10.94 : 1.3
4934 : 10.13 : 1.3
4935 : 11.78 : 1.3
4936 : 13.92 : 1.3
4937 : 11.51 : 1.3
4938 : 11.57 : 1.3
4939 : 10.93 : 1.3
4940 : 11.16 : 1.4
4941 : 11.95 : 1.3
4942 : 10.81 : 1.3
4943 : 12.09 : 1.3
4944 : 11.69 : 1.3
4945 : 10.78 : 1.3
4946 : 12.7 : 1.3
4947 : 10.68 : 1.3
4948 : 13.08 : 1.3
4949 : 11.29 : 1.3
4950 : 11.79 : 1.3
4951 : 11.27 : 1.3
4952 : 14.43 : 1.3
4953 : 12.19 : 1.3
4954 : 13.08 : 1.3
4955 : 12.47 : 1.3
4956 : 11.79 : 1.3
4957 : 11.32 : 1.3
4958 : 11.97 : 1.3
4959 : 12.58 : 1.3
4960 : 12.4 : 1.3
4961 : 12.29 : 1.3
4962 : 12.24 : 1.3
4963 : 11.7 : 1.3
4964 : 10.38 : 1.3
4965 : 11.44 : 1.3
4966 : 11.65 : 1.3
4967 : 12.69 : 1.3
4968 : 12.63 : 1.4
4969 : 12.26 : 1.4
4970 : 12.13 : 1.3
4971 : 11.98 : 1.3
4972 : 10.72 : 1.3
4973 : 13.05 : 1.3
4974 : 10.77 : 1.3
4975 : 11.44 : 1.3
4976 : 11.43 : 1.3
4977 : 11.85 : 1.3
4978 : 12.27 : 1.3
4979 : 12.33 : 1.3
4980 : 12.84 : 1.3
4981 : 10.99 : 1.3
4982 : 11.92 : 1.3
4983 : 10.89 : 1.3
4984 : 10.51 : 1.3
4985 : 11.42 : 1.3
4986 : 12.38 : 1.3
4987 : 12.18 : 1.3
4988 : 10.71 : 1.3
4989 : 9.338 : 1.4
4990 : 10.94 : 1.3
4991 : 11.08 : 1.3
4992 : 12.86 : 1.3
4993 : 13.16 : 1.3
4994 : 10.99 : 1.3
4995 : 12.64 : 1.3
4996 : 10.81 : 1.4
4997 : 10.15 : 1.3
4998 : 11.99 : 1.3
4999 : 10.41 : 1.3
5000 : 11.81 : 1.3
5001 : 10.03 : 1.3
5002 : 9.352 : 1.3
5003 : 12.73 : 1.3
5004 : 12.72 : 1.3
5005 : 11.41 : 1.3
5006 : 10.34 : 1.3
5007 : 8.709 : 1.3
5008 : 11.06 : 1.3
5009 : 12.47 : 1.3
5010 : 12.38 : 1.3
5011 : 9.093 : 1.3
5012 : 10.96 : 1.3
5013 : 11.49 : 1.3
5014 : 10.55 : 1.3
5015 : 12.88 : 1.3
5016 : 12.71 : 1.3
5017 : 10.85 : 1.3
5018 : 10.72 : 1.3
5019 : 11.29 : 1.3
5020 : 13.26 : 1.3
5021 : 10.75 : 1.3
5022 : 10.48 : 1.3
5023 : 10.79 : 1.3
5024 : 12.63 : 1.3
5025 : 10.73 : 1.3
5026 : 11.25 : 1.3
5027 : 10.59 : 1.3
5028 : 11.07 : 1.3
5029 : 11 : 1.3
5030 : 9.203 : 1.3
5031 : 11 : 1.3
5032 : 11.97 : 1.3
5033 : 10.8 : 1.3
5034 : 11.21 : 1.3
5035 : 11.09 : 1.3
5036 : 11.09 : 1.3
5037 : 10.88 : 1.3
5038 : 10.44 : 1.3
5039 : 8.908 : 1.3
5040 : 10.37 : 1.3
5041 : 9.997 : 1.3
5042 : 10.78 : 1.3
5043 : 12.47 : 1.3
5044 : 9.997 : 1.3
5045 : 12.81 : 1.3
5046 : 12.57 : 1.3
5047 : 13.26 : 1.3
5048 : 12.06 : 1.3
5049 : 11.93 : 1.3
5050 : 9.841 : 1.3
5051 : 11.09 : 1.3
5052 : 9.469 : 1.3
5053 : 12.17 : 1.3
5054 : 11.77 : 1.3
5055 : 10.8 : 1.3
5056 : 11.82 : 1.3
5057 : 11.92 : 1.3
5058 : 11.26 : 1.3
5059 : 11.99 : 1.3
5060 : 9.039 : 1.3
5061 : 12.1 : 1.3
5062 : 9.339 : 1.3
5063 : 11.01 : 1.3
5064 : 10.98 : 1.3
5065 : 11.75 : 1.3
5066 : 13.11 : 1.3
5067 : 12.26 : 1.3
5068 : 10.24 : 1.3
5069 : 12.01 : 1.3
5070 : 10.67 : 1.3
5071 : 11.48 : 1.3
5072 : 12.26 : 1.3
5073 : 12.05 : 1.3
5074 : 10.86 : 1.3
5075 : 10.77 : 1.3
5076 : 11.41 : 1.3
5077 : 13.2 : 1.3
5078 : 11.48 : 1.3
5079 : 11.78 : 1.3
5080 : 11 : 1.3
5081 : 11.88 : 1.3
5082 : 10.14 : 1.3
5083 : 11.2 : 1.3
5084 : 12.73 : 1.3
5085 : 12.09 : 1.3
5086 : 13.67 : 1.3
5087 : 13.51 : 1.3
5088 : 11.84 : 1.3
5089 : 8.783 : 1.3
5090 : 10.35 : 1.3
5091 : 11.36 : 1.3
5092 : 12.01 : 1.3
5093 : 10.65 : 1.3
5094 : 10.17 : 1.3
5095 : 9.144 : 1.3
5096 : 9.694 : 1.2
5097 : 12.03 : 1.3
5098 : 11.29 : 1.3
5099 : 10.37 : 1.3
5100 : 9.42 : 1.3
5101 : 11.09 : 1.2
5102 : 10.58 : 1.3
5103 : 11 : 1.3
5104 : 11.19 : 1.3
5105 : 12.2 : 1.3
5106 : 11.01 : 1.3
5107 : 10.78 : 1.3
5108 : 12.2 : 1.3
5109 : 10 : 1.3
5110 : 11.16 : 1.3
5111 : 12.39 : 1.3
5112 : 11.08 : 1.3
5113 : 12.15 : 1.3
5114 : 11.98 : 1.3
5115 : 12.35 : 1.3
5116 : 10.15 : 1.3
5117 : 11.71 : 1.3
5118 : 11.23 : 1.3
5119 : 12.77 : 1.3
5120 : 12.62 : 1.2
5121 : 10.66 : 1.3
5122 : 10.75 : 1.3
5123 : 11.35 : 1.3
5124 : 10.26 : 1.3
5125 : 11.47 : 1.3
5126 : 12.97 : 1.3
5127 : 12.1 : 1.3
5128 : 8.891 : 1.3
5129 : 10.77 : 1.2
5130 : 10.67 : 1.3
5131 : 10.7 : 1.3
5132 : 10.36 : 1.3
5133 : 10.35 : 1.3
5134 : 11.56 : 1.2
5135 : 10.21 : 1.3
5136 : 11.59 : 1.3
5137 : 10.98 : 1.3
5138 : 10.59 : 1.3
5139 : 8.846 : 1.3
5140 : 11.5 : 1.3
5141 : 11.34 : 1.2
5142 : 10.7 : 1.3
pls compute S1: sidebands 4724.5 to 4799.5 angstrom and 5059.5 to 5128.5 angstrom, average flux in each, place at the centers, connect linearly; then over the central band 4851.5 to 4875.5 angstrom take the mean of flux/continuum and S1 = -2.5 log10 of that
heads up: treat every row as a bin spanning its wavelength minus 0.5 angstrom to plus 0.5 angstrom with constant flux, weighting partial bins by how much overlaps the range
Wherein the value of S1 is 0.141 mag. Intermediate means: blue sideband 12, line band 10.3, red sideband 11.3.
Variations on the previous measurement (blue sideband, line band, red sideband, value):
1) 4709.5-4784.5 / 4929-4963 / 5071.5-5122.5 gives -0.02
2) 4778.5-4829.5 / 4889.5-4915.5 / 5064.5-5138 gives 0.02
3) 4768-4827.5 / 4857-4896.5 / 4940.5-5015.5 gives 0.11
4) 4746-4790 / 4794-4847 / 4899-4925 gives -0.05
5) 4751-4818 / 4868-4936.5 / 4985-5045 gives 0.01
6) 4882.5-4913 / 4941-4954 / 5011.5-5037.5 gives -0.04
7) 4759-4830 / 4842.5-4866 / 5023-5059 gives 0.18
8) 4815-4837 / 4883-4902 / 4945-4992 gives 0.01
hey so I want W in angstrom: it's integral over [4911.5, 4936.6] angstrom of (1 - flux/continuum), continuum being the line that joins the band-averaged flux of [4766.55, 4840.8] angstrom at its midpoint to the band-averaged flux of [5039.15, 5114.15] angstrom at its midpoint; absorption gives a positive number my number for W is 1.1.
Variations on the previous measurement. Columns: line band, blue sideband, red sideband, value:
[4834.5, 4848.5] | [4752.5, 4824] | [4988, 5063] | 0.29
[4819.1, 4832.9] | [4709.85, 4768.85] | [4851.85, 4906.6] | -1.05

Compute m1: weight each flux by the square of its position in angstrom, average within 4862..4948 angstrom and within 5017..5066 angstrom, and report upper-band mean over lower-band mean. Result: 1.03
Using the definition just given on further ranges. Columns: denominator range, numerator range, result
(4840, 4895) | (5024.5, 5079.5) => 1.12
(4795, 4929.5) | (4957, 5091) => 1.06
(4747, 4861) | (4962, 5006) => 1.06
